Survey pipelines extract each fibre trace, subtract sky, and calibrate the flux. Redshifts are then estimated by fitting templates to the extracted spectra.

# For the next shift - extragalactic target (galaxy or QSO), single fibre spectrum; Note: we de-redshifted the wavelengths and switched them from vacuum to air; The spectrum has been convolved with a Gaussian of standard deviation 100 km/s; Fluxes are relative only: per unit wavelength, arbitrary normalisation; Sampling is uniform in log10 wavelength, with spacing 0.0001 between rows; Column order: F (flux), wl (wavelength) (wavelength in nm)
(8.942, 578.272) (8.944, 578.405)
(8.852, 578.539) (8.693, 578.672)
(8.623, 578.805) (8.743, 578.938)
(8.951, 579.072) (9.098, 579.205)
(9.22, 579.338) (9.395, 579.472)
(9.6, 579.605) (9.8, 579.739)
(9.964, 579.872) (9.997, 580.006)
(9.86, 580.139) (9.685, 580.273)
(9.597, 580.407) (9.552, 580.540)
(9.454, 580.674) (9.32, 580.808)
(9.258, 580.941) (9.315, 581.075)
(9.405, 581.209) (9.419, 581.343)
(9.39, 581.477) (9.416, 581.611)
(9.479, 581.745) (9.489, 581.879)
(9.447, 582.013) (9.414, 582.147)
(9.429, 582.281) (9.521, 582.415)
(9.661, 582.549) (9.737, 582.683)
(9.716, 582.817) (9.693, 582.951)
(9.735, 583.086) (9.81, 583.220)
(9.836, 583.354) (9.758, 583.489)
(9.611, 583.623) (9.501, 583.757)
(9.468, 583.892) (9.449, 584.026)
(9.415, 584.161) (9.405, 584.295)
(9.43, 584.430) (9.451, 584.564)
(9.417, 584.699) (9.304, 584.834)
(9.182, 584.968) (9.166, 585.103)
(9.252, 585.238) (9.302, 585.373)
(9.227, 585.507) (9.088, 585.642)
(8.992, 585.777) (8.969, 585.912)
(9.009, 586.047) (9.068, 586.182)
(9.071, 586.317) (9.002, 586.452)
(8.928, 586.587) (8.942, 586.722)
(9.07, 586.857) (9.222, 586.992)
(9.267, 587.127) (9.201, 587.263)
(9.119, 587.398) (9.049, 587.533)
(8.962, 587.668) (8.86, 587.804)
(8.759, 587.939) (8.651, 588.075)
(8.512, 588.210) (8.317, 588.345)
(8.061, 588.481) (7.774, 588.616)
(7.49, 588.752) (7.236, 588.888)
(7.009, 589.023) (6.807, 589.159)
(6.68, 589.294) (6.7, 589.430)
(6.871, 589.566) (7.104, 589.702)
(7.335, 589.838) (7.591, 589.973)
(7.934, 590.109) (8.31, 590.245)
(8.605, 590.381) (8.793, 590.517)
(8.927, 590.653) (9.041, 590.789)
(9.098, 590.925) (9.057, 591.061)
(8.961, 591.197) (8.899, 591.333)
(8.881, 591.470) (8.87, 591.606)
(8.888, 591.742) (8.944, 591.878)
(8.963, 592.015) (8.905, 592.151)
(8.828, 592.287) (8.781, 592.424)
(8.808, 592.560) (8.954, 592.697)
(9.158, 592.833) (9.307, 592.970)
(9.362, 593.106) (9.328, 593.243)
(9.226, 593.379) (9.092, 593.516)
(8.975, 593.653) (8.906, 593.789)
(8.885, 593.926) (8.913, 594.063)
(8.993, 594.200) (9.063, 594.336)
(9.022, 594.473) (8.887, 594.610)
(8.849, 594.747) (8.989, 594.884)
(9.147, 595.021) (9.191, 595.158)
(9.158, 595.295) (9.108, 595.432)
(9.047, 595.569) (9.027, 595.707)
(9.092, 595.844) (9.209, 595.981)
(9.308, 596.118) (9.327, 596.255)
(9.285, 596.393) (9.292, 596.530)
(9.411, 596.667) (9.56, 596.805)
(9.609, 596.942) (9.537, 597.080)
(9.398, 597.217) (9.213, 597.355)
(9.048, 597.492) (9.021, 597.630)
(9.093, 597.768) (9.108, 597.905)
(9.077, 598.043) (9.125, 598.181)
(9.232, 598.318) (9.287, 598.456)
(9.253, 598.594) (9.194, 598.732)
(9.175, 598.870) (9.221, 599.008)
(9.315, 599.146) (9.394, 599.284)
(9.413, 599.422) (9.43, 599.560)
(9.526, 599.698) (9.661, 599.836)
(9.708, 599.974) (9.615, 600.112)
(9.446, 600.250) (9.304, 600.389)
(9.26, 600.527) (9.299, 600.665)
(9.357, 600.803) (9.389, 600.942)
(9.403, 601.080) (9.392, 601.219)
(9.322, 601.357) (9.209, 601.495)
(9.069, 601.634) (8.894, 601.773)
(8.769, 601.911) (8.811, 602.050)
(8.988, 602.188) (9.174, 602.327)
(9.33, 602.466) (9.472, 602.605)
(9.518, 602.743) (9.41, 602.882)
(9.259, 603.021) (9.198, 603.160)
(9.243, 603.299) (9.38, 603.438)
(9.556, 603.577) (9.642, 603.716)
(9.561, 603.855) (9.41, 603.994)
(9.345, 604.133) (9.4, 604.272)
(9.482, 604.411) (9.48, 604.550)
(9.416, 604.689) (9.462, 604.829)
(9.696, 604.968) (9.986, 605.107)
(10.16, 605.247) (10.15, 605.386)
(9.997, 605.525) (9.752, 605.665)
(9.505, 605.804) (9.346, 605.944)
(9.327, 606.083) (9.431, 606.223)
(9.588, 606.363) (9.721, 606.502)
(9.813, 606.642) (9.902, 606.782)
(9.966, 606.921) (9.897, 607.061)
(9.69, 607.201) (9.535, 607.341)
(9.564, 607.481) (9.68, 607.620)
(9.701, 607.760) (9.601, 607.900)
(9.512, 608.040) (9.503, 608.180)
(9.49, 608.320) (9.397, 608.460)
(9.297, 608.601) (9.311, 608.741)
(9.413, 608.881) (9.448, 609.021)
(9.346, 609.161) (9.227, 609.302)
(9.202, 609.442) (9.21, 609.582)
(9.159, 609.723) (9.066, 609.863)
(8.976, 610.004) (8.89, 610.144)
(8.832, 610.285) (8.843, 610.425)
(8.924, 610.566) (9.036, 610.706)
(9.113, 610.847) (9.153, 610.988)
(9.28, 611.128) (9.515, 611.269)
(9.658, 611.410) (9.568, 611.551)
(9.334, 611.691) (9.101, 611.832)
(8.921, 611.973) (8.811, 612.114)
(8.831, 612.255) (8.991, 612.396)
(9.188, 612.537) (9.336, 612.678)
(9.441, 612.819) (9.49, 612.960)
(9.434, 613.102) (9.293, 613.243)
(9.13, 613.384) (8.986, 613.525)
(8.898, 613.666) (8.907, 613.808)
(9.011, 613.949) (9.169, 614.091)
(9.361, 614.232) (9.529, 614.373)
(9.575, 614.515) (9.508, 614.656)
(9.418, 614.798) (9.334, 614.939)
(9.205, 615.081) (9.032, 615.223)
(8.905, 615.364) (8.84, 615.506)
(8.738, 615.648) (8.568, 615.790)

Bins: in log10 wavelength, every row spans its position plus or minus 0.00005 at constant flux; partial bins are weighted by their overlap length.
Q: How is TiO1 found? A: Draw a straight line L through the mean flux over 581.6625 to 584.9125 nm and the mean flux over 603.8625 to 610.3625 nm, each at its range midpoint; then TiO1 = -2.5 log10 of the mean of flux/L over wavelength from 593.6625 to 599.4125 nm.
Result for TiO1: 0.04 mag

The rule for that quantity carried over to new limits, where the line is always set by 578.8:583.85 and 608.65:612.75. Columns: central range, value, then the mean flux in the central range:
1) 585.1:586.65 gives 0.04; 9.09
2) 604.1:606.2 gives -0.05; 9.64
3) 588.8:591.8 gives 0.17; 8.07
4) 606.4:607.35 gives -0.07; 9.8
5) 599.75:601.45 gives -0.02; 9.43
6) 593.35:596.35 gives 0.03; 9.06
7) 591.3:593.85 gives 0.04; 9.01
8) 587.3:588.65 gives 0.09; 8.65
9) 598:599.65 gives 0.00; 9.26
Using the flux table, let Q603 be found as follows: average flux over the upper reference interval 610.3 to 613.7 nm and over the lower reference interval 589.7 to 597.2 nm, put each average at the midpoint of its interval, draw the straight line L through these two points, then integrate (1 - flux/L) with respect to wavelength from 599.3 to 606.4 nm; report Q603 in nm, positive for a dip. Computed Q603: -0.28 nm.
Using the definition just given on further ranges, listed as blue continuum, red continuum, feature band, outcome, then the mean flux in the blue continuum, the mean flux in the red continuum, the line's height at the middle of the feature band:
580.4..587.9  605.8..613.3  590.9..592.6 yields 0.08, 9.34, 9.35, 9.34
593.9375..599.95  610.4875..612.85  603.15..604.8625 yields -0.04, 9.21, 9.18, 9.2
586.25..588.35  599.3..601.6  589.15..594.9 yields 0.31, 8.95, 9.42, 9.12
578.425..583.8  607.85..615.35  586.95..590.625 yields 0.51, 9.46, 9.23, 9.4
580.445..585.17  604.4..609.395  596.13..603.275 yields 0.21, 9.49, 9.6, 9.57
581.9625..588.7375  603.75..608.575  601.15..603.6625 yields 0.09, 9.19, 9.63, 9.55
